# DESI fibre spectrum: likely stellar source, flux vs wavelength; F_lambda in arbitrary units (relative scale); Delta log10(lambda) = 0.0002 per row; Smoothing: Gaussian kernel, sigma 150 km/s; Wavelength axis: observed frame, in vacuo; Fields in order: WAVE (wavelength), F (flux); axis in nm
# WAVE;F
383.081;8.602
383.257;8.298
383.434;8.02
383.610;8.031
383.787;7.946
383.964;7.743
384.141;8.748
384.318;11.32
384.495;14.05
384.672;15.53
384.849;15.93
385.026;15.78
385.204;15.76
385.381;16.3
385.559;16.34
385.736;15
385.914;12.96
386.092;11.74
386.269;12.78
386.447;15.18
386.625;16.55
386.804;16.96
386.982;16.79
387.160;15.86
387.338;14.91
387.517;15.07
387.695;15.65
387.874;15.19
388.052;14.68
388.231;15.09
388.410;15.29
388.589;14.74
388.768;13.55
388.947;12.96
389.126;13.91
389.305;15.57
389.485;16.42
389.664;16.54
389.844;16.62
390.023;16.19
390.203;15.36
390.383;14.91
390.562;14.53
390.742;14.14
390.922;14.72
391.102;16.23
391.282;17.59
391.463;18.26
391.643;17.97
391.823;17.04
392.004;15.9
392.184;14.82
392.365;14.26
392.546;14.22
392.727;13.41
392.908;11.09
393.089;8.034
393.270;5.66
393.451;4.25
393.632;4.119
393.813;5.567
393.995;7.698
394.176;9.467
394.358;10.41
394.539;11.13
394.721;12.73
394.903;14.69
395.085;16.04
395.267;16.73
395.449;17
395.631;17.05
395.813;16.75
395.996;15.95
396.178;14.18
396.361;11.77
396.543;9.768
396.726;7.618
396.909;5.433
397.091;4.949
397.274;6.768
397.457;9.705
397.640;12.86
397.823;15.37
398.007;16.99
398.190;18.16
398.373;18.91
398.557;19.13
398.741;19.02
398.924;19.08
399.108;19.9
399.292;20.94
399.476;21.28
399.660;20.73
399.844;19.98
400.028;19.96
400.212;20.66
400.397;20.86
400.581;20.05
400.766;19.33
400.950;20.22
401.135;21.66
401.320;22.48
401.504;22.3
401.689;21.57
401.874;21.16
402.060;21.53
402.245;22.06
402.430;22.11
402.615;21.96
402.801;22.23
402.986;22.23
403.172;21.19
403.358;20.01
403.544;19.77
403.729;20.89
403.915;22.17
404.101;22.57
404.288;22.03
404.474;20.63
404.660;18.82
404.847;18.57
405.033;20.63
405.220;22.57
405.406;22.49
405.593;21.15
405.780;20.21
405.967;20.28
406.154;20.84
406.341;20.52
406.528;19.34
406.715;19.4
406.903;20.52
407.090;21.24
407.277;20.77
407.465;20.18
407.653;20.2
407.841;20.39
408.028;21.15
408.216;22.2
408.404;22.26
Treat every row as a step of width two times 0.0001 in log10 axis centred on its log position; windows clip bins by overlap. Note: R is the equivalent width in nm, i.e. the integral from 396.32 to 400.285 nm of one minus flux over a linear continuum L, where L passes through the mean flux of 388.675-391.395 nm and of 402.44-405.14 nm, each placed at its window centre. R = 0.72 nm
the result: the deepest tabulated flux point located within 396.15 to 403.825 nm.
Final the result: 4.949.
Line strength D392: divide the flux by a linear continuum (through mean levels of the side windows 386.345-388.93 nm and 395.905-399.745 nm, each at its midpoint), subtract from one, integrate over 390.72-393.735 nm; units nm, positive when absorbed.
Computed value 0.41 nm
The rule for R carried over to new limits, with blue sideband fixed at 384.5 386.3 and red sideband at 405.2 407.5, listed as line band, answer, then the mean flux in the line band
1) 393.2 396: 0.96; 11.5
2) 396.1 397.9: 0.83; 9.77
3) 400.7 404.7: -0.34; 21.4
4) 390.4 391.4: 0.06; 15.5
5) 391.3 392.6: 0.04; 16.2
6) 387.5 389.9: 0.11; 15.1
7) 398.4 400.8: -0.16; 20.1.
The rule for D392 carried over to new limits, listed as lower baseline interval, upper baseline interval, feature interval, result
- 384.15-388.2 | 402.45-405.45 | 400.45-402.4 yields -0.09 nm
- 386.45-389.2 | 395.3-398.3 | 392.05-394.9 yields 0.75 nm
